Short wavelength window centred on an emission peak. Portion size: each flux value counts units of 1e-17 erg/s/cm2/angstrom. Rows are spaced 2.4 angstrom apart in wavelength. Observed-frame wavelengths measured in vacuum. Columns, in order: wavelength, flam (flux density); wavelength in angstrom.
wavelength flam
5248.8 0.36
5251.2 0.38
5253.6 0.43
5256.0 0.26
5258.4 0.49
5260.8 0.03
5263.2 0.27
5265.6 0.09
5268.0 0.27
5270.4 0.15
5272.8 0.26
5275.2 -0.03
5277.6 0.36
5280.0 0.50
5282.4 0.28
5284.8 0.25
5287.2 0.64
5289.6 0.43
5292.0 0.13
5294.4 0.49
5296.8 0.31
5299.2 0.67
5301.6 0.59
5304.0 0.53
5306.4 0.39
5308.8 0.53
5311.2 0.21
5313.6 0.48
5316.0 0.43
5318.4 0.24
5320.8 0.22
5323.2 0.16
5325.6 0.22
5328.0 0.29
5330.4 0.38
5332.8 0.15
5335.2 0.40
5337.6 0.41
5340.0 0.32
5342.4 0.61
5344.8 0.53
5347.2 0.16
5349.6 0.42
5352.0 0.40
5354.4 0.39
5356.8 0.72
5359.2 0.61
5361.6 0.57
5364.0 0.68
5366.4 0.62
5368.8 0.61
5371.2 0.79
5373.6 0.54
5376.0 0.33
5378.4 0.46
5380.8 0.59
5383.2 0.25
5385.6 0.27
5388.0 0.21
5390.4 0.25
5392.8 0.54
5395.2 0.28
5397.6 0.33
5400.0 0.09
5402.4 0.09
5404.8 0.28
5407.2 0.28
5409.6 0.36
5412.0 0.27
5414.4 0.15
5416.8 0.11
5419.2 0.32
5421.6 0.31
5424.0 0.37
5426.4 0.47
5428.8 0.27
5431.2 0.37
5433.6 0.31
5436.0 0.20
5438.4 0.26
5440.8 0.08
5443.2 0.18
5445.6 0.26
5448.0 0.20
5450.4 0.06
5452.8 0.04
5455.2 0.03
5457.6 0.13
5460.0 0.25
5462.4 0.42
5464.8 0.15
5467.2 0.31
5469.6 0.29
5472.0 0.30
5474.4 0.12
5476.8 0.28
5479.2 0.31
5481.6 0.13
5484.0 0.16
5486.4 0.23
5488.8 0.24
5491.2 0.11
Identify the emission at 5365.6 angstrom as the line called C III]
